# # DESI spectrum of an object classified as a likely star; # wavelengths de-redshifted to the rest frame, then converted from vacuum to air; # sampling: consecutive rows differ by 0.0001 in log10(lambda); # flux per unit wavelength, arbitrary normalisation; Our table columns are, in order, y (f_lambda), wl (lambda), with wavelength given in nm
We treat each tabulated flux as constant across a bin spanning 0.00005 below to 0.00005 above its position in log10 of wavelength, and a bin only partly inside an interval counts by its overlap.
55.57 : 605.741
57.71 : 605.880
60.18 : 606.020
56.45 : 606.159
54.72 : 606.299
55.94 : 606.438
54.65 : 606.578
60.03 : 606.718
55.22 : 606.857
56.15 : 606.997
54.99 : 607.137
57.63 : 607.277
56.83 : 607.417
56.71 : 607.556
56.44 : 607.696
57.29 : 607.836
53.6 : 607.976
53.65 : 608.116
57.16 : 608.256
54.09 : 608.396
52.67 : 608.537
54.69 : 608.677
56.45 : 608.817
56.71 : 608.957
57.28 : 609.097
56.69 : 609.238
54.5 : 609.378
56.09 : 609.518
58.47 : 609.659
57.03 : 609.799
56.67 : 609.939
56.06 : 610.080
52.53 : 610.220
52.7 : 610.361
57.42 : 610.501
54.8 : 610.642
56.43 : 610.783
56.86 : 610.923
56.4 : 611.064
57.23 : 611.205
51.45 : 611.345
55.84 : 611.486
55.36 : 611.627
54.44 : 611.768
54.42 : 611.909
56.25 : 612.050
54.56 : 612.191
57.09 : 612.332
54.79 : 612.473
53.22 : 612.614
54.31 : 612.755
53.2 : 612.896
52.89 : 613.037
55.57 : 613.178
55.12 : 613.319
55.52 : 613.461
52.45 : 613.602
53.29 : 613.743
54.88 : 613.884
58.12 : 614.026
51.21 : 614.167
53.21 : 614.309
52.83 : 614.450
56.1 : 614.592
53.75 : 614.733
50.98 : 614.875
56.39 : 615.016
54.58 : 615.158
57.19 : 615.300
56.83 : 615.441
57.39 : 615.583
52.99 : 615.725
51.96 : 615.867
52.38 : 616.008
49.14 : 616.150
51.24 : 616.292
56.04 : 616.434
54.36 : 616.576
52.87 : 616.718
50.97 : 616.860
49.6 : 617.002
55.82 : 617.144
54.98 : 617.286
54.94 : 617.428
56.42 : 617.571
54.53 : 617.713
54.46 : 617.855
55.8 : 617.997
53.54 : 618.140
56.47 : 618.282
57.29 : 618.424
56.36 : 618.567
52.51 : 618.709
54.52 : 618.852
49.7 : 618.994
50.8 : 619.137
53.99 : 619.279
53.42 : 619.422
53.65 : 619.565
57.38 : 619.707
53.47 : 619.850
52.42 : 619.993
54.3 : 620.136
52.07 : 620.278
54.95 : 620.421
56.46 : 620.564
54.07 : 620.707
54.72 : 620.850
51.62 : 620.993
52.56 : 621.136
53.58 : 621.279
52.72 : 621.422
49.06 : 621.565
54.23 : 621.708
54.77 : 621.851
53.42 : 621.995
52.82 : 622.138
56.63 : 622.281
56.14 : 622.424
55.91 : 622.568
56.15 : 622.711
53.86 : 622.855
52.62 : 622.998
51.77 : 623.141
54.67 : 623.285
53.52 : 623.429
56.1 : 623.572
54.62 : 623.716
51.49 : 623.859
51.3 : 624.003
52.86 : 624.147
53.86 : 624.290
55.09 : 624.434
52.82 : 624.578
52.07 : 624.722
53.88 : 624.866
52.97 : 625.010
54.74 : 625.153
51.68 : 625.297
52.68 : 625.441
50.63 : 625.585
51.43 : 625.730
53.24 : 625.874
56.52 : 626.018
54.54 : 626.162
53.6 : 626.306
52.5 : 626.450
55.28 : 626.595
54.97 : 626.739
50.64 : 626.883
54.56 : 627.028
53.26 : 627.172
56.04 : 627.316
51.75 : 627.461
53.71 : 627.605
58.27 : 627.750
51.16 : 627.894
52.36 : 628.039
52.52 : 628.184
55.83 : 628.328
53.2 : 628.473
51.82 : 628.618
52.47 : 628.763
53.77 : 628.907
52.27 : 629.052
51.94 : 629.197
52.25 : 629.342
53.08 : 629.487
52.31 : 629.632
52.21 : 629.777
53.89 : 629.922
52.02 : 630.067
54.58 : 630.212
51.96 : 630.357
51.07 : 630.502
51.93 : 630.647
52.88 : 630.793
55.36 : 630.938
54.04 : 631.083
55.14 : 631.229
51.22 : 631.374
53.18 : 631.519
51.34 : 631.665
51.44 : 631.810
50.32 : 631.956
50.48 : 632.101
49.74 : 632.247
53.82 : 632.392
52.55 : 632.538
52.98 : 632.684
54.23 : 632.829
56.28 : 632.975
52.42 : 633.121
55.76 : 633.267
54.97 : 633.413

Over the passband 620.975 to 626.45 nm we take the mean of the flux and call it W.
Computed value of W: 53.5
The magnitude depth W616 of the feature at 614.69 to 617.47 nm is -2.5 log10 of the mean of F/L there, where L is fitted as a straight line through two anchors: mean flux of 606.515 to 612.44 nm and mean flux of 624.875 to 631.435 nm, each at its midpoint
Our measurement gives 0.02 mag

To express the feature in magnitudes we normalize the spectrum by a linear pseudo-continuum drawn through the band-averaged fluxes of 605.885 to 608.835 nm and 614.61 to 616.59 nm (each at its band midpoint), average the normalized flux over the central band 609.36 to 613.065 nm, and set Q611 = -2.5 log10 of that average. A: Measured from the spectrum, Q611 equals 0.00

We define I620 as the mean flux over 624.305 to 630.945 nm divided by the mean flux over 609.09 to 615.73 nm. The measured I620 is 1.0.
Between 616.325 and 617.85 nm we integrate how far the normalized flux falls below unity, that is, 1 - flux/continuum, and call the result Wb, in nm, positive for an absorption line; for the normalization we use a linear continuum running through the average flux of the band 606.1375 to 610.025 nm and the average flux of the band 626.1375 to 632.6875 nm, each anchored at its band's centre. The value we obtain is 0.020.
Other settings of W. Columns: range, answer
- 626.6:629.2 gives 53.5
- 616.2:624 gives 53.9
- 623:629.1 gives 53.4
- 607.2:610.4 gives 55.8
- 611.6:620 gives 54.2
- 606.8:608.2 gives 55.9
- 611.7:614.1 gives 54.7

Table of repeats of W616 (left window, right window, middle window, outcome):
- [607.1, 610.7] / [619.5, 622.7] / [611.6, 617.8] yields 0.015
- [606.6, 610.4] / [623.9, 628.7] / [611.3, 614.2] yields 0.014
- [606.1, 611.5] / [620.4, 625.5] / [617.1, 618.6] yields -0.020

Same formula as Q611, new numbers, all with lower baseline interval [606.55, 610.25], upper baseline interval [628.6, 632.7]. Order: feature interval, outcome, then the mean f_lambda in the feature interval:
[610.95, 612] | 0.01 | 55.1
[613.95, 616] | 0.01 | 54.5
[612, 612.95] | 0.01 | 54.8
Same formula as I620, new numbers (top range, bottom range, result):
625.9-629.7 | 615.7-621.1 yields 1.00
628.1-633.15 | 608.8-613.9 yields 0.95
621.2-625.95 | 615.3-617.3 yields 1.00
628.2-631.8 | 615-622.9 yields 0.98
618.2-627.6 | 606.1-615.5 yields 0.97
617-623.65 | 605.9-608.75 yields 0.97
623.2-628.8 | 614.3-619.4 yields 0.99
